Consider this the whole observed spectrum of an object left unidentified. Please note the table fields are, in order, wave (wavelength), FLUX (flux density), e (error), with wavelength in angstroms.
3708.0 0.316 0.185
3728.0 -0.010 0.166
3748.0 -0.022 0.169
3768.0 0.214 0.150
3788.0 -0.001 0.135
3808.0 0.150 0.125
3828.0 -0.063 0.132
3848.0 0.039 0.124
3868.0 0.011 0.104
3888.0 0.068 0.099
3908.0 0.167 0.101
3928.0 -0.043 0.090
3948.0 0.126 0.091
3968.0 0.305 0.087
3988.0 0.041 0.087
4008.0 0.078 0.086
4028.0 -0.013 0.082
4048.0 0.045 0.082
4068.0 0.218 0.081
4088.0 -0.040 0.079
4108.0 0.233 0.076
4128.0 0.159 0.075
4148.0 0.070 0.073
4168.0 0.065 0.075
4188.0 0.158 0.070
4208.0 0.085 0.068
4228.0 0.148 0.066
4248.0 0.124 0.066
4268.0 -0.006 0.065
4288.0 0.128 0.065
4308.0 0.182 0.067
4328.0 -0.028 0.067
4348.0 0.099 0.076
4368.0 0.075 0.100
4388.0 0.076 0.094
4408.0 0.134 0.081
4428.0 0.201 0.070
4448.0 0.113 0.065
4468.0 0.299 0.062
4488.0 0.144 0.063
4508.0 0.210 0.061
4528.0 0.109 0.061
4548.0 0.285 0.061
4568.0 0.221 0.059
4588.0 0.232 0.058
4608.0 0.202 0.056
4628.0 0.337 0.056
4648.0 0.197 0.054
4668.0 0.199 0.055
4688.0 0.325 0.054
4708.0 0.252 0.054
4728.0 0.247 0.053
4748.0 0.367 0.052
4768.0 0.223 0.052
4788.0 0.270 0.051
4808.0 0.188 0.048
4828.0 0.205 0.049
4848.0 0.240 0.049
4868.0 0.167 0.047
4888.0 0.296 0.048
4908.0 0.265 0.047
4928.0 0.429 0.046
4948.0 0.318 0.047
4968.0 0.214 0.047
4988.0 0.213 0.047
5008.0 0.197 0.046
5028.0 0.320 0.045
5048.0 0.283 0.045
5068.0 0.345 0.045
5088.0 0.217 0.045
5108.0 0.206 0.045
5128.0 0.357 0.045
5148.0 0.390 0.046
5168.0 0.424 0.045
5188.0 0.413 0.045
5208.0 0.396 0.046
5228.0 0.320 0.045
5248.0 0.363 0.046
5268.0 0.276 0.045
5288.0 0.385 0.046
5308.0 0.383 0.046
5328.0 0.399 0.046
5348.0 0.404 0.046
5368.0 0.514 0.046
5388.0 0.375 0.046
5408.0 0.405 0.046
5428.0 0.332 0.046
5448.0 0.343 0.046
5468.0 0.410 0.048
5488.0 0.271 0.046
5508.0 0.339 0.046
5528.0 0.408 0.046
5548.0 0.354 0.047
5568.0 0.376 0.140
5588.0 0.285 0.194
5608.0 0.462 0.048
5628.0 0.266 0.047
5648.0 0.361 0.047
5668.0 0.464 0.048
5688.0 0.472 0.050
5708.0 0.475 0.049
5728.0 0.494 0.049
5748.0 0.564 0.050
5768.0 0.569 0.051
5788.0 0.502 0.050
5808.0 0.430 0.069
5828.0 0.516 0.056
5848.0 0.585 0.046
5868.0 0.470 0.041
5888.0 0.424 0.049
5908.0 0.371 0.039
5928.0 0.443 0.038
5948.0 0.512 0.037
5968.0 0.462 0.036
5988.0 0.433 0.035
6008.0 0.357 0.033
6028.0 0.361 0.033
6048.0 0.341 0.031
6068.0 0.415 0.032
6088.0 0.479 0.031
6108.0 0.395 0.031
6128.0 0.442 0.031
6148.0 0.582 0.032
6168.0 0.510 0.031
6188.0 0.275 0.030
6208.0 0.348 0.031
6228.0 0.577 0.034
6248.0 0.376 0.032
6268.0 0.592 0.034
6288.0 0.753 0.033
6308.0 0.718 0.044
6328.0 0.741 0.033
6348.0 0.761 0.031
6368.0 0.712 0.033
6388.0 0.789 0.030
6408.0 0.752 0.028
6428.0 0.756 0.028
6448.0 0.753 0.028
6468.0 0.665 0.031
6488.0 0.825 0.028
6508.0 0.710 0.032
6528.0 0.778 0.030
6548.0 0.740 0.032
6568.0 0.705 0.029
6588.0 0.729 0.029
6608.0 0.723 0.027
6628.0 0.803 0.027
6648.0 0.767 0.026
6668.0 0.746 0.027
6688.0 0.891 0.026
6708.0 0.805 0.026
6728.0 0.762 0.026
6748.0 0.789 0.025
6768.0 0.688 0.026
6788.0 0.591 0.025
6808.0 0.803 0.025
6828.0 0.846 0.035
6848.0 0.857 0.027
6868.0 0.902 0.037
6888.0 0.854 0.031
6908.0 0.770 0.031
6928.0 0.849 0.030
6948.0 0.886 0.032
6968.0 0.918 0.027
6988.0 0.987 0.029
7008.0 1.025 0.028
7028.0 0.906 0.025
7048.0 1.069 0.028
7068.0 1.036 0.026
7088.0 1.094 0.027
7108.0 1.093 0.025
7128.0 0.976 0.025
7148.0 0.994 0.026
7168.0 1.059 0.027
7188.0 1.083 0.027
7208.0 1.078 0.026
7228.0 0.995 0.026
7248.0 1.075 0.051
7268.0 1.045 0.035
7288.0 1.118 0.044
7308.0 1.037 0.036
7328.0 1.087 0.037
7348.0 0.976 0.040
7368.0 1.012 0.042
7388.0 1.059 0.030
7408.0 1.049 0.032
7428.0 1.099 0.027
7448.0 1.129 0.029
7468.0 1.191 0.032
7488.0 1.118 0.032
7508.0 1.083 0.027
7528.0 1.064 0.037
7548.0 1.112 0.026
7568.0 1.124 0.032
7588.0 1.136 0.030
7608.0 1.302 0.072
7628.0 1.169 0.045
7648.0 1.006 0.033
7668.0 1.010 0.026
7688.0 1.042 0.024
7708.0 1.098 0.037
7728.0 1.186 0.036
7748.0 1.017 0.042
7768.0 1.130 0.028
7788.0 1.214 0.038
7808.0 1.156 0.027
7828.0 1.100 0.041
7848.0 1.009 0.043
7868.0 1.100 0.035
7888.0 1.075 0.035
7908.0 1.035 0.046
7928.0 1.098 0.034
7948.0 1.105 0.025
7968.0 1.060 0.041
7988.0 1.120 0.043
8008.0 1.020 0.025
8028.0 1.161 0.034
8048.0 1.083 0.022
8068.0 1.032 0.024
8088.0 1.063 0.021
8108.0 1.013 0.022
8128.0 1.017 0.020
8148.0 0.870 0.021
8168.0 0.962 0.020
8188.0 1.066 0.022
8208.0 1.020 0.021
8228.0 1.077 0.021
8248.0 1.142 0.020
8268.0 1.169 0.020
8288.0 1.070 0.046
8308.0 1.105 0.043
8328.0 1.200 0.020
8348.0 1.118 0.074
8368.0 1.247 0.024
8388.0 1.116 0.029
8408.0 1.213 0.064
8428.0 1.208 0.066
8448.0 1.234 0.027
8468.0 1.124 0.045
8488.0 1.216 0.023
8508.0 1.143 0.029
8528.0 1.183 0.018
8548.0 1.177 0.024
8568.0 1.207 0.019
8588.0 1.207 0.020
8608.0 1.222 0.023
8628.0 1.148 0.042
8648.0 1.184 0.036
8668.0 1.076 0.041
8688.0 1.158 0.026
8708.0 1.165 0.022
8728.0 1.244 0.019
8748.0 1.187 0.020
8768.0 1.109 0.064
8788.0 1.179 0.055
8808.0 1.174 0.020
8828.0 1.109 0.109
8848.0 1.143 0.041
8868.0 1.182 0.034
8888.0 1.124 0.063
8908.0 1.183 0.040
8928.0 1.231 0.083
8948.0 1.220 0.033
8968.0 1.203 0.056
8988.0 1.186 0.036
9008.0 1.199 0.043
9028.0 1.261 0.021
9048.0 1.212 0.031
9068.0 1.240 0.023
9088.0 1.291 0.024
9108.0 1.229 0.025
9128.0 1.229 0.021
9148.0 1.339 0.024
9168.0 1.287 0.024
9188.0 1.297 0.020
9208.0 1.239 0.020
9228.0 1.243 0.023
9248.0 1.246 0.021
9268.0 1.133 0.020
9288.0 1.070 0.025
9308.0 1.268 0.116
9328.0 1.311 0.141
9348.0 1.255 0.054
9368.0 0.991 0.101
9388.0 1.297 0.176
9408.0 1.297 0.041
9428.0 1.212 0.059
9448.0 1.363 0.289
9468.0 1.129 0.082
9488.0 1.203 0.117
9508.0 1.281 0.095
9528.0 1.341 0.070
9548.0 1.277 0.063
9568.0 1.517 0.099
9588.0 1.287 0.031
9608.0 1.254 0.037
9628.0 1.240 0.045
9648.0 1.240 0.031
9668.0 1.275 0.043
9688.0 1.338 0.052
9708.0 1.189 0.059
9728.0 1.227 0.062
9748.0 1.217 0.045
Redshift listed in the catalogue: 0.575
